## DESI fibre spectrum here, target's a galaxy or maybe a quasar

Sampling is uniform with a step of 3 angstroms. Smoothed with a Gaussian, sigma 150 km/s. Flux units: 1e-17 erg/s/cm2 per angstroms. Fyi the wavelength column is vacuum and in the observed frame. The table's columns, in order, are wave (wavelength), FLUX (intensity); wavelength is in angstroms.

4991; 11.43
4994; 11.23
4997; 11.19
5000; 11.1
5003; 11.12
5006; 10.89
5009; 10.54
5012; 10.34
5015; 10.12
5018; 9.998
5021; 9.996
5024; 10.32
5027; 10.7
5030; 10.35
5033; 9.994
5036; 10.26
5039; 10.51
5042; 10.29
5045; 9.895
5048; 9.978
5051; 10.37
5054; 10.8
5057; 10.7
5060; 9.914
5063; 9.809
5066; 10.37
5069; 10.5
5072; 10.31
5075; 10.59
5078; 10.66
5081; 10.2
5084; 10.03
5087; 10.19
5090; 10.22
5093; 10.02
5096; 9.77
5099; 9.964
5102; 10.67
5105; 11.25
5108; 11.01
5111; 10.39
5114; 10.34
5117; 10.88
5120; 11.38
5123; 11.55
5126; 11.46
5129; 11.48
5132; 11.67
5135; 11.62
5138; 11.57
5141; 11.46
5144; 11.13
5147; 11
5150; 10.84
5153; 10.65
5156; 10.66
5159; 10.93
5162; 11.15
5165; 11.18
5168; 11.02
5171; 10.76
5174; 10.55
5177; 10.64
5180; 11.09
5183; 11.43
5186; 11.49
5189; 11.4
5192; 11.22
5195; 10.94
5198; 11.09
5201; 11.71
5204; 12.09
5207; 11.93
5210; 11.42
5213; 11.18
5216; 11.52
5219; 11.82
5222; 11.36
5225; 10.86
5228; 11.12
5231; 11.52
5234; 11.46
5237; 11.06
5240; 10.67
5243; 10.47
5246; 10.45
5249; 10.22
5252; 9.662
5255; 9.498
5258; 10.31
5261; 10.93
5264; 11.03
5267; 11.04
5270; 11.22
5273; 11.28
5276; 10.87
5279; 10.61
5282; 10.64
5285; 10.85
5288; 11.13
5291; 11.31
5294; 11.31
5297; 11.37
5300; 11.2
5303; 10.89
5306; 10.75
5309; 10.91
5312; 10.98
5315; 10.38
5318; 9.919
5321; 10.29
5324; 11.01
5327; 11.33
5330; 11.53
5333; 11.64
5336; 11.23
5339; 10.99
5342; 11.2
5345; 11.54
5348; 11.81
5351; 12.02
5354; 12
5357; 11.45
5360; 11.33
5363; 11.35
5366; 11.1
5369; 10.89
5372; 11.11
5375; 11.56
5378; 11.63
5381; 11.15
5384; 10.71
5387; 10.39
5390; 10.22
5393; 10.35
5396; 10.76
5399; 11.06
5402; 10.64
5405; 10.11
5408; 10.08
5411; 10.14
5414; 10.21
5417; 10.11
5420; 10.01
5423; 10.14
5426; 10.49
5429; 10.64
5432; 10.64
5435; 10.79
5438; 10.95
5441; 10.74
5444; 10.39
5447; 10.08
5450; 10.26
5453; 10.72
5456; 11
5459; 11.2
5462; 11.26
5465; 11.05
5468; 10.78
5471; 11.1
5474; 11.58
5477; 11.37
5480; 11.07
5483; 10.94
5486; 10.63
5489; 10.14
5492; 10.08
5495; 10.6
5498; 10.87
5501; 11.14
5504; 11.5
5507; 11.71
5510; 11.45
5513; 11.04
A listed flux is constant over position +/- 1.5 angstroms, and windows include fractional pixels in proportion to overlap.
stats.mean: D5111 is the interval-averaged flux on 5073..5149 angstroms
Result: 10.8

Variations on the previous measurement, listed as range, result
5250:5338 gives 10.9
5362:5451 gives 10.6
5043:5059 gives 10.3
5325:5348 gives 11.4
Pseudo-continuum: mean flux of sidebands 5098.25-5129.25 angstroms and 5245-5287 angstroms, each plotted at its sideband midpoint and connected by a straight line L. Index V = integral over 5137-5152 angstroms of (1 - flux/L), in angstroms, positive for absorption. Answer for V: -0.4 angstroms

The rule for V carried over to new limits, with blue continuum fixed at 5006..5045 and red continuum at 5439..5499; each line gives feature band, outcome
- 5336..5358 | -1.85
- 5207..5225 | -1.61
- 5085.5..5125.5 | -0.87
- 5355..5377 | -1.24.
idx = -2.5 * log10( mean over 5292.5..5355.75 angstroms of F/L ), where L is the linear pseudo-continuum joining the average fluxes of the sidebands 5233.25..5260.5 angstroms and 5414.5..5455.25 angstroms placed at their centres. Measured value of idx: -0.07 mag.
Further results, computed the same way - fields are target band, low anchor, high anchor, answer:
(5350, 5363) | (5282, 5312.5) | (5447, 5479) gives -0.06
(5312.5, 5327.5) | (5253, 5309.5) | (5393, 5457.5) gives 0.02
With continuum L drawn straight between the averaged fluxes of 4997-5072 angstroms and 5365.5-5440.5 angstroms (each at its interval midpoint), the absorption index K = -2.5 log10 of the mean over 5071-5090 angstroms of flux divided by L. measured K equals 0.01 mag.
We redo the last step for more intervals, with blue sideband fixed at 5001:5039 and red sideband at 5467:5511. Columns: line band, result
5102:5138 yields -0.07 mag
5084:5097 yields 0.05 mag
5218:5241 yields -0.06 mag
